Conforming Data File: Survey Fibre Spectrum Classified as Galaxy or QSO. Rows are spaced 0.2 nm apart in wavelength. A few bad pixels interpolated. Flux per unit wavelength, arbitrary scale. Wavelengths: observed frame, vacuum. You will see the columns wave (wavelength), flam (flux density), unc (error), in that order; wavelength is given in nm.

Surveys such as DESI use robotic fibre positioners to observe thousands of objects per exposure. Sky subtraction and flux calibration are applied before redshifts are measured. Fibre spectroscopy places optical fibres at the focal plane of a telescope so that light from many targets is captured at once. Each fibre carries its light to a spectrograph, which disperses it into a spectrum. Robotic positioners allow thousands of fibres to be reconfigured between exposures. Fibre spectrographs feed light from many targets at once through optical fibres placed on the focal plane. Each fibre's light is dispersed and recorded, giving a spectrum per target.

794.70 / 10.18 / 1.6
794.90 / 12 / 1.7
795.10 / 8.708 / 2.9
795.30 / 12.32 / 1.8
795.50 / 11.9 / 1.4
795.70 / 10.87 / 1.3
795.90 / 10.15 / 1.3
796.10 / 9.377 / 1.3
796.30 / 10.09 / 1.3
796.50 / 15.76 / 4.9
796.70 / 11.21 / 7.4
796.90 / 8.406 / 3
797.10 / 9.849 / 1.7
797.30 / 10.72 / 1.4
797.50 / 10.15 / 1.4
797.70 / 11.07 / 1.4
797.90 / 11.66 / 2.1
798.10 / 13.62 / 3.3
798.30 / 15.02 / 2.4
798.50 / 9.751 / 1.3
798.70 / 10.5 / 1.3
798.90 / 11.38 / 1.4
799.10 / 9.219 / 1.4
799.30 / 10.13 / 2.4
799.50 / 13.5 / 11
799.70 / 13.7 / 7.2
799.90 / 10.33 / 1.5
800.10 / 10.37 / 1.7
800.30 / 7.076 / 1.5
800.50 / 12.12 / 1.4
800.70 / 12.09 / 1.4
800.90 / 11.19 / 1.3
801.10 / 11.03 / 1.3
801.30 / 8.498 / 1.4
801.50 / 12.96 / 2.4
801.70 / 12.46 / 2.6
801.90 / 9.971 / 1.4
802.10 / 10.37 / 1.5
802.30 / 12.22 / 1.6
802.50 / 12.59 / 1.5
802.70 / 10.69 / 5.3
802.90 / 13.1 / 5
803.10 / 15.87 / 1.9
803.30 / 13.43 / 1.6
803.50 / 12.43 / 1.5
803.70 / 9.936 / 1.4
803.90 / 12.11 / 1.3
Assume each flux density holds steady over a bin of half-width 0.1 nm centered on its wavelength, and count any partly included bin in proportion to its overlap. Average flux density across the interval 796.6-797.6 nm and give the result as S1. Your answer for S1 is 10.1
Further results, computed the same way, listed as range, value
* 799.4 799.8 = 13.6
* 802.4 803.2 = 13.1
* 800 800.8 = 10.4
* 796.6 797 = 9.81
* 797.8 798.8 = 12.1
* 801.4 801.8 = 12.7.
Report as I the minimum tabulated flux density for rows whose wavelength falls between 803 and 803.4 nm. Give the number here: 13.43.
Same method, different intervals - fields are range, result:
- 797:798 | 9.849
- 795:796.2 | 8.708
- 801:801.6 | 8.498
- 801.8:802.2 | 9.971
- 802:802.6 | 10.37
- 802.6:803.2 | 10.69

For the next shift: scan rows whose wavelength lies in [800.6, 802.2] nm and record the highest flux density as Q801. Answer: 12.96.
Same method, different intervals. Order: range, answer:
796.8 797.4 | 10.72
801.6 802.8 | 12.59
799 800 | 13.7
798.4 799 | 11.38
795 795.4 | 12.32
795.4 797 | 15.76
